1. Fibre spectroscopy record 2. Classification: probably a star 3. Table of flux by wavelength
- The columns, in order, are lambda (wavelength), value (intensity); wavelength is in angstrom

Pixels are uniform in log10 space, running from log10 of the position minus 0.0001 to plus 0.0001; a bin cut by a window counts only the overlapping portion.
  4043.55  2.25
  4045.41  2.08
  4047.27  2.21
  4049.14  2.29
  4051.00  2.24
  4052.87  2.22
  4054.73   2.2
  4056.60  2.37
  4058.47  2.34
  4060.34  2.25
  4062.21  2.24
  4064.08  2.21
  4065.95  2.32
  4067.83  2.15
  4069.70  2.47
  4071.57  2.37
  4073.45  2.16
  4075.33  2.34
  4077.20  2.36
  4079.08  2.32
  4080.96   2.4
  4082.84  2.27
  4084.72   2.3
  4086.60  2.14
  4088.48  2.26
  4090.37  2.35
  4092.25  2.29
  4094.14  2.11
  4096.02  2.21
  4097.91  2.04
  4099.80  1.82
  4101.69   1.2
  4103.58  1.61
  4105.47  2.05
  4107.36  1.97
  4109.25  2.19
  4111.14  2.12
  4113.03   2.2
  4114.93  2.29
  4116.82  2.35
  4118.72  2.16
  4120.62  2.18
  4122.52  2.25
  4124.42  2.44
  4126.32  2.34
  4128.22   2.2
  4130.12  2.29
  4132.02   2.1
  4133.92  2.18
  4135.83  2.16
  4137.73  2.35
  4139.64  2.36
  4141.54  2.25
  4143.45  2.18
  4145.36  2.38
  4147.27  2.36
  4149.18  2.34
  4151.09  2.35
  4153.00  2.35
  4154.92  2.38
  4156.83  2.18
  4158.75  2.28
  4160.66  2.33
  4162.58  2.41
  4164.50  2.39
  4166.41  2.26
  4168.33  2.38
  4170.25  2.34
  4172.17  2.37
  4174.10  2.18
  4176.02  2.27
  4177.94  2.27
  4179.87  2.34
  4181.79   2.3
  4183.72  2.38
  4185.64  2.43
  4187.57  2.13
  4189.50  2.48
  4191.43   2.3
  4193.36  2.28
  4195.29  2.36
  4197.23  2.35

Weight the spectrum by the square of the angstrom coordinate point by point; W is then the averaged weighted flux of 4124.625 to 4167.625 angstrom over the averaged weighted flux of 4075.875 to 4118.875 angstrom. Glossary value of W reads 1.10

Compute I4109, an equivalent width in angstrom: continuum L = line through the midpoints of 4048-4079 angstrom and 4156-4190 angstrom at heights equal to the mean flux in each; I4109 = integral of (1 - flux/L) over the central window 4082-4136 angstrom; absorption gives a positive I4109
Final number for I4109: 3.7 angstrom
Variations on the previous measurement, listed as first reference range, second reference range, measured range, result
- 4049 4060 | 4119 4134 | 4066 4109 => 2.2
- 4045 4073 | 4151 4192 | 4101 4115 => 2.1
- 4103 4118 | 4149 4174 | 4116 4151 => -1.0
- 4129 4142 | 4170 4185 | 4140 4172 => -0.7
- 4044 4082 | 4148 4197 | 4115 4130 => 0.2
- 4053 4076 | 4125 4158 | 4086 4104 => 2.1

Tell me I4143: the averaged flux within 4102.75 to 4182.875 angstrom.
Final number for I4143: 2.26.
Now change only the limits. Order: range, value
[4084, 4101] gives 2.15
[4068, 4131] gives 2.18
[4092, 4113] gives 1.96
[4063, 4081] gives 2.31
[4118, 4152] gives 2.27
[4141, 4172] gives 2.32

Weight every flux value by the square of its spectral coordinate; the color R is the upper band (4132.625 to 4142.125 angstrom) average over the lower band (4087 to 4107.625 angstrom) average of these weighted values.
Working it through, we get 1.15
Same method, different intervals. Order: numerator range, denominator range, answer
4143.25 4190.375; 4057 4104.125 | 1.11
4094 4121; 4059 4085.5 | 0.90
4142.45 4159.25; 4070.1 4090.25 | 1.04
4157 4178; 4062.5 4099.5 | 1.07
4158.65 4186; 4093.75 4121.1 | 1.18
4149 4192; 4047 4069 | 1.09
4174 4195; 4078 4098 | 1.08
